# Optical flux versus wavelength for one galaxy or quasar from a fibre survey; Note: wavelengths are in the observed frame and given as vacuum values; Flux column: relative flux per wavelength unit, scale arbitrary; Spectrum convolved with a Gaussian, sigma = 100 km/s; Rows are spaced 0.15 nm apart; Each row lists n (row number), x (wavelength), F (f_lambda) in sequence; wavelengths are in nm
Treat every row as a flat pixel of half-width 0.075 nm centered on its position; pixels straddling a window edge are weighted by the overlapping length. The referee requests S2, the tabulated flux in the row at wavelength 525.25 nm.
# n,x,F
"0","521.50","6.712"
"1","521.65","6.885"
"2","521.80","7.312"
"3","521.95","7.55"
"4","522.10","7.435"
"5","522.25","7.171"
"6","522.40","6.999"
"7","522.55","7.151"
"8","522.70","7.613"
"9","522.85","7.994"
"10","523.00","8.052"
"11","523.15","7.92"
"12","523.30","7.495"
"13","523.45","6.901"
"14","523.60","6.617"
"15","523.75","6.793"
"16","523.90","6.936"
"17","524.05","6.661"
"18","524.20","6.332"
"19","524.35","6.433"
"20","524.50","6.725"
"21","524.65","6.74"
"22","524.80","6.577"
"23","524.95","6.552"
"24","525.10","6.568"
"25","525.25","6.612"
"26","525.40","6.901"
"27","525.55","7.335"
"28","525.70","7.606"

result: 6.612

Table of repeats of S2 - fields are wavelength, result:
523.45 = 6.901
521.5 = 6.712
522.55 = 7.151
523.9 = 6.936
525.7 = 7.606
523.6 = 6.617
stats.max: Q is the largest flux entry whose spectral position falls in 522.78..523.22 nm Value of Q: 8.052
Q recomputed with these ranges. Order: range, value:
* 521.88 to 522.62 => 7.55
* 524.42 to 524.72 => 6.74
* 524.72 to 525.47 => 6.901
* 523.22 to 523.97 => 7.495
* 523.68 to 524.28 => 6.936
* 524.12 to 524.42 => 6.433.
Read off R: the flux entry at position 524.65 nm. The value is 6.74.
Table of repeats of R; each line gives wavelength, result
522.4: 6.999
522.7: 7.613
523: 8.052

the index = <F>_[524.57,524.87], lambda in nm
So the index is 6.66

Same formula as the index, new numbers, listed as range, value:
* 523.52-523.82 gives 6.71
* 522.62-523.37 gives 7.81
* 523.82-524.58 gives 6.62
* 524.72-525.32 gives 6.58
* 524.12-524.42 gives 6.39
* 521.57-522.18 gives 7.29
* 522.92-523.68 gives 7.4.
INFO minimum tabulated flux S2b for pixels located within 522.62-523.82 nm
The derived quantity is 6.617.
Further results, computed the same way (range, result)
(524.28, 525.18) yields 6.433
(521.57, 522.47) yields 6.885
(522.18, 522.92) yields 6.999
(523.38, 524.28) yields 6.332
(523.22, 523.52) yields 6.901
